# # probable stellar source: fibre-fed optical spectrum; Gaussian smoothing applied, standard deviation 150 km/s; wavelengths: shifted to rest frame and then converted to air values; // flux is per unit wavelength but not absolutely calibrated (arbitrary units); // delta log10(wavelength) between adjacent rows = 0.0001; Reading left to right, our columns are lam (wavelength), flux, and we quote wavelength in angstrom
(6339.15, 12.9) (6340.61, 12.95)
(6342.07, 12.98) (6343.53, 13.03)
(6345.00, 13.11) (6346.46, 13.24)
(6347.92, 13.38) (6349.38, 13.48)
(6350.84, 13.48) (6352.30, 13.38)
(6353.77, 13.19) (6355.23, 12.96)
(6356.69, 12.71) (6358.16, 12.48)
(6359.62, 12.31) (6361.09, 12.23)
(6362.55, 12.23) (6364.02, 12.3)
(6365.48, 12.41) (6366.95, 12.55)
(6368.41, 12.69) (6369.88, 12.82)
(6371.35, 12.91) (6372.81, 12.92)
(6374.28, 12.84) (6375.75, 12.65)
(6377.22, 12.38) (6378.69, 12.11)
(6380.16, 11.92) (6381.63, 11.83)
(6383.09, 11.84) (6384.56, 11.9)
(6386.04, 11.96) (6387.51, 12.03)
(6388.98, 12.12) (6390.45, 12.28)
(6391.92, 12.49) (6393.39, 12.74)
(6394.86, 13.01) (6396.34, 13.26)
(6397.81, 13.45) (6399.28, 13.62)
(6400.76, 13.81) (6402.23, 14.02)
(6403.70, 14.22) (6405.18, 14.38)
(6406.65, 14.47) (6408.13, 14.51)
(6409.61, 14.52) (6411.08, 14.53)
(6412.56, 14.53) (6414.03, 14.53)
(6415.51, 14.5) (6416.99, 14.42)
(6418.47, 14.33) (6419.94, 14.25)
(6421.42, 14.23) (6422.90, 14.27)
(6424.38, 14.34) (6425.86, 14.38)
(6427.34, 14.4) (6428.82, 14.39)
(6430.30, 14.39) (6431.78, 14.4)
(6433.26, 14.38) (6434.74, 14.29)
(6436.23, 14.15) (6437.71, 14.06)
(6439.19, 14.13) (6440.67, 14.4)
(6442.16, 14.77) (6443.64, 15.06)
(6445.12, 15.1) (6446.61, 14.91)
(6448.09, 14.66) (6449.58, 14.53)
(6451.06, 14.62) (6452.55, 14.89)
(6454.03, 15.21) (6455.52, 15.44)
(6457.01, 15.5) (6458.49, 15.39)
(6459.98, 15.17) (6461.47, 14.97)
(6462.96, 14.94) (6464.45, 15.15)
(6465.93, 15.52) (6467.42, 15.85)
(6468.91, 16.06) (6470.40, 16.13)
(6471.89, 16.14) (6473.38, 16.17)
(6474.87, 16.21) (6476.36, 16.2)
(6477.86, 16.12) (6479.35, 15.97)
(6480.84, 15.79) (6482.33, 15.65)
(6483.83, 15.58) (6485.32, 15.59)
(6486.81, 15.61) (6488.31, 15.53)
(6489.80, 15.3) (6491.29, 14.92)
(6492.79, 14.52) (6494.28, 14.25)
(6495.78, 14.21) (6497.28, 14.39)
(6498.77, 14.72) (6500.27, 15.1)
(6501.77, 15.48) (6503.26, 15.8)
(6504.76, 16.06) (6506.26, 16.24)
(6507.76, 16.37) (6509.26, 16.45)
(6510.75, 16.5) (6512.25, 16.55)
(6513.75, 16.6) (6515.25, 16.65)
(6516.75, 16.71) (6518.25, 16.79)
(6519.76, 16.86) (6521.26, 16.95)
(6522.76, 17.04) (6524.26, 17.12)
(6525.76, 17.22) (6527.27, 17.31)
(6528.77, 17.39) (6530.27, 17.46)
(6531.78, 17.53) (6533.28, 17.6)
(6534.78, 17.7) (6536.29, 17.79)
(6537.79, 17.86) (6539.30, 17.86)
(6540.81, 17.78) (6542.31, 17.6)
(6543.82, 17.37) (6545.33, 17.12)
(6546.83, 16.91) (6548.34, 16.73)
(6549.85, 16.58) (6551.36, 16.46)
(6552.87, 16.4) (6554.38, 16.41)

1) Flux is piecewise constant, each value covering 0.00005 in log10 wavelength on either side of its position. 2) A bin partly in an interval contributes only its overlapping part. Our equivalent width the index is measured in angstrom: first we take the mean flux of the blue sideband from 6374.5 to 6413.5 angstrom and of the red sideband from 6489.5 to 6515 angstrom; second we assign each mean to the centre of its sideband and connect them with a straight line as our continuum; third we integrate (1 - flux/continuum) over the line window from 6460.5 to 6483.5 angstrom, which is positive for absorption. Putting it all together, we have -1.4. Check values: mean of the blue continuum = 13.1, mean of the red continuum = 15.5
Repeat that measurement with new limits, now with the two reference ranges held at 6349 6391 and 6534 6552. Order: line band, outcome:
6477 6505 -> 1.02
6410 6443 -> -0.70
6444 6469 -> -0.39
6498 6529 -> 0.09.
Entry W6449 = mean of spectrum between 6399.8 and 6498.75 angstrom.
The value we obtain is 14.9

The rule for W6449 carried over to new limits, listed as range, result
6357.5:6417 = 13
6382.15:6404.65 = 12.9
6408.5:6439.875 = 14.4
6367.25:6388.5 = 12.3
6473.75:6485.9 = 15.9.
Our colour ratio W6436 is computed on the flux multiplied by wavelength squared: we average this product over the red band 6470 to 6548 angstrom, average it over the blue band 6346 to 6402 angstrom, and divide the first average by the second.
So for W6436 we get 1.35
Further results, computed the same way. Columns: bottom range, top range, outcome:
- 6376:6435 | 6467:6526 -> 1.21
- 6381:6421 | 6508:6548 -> 1.32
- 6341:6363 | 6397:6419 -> 1.12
